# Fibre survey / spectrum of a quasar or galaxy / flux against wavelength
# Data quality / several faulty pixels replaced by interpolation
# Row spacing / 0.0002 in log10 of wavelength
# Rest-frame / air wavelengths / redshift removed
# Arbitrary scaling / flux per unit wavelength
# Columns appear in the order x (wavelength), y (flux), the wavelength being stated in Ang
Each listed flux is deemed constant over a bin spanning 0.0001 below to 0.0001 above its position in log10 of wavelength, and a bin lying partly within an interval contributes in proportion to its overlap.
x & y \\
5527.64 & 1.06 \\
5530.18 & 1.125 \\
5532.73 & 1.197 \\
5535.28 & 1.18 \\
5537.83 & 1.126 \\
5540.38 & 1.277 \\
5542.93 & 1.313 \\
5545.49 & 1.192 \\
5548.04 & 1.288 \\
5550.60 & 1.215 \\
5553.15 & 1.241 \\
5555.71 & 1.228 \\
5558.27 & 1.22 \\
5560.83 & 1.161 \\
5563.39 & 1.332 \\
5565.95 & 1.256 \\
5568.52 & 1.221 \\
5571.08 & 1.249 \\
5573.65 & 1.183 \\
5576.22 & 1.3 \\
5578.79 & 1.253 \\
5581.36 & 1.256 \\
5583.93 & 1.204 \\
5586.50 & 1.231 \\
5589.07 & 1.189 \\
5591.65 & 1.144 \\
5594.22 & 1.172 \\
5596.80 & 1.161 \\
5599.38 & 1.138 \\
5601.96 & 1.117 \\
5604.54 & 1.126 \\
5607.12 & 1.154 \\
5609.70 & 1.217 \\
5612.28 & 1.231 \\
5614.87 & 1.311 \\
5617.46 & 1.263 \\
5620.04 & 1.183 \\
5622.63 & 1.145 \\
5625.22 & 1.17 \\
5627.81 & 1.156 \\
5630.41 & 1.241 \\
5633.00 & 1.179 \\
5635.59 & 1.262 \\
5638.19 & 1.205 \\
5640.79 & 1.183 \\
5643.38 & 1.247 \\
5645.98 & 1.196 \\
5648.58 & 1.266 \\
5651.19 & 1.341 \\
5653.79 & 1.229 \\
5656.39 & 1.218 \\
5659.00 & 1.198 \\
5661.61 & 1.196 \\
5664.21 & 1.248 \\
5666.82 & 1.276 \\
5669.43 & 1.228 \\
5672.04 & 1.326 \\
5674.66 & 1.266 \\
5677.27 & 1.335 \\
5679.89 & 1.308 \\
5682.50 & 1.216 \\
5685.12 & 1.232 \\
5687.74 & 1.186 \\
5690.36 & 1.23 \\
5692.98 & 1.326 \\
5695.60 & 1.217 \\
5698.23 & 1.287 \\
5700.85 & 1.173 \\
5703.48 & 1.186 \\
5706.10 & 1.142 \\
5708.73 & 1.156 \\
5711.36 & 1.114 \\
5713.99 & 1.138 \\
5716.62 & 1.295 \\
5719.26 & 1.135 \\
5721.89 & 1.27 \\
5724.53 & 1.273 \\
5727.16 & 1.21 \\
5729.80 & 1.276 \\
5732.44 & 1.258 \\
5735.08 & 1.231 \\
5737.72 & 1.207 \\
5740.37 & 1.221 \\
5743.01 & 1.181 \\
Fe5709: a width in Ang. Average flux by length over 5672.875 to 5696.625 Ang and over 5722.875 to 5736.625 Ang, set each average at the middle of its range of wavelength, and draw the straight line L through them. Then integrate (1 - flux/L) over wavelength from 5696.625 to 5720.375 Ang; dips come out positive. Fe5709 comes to 1.4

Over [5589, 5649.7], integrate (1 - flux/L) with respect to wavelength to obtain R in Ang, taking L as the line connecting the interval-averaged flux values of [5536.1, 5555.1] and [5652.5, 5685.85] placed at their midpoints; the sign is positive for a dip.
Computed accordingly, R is 2.50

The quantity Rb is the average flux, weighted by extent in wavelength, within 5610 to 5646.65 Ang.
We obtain 1.21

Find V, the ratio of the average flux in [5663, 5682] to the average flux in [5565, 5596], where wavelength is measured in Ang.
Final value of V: 1.05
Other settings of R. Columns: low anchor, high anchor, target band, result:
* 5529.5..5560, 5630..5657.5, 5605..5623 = 0.21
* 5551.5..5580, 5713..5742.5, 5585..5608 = 1.45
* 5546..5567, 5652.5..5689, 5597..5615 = 0.99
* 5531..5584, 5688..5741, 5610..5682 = -0.79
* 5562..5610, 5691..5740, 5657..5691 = -1.02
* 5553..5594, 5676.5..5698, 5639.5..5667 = 0.28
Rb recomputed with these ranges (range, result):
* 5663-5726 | 1.23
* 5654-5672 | 1.23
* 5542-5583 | 1.24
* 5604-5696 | 1.23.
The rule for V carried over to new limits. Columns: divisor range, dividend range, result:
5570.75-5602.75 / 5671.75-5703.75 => 1.04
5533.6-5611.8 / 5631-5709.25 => 1.02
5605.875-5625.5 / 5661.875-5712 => 1.02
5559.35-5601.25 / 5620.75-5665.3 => 1.00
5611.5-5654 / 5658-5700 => 1.02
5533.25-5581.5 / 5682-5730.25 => 0.98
